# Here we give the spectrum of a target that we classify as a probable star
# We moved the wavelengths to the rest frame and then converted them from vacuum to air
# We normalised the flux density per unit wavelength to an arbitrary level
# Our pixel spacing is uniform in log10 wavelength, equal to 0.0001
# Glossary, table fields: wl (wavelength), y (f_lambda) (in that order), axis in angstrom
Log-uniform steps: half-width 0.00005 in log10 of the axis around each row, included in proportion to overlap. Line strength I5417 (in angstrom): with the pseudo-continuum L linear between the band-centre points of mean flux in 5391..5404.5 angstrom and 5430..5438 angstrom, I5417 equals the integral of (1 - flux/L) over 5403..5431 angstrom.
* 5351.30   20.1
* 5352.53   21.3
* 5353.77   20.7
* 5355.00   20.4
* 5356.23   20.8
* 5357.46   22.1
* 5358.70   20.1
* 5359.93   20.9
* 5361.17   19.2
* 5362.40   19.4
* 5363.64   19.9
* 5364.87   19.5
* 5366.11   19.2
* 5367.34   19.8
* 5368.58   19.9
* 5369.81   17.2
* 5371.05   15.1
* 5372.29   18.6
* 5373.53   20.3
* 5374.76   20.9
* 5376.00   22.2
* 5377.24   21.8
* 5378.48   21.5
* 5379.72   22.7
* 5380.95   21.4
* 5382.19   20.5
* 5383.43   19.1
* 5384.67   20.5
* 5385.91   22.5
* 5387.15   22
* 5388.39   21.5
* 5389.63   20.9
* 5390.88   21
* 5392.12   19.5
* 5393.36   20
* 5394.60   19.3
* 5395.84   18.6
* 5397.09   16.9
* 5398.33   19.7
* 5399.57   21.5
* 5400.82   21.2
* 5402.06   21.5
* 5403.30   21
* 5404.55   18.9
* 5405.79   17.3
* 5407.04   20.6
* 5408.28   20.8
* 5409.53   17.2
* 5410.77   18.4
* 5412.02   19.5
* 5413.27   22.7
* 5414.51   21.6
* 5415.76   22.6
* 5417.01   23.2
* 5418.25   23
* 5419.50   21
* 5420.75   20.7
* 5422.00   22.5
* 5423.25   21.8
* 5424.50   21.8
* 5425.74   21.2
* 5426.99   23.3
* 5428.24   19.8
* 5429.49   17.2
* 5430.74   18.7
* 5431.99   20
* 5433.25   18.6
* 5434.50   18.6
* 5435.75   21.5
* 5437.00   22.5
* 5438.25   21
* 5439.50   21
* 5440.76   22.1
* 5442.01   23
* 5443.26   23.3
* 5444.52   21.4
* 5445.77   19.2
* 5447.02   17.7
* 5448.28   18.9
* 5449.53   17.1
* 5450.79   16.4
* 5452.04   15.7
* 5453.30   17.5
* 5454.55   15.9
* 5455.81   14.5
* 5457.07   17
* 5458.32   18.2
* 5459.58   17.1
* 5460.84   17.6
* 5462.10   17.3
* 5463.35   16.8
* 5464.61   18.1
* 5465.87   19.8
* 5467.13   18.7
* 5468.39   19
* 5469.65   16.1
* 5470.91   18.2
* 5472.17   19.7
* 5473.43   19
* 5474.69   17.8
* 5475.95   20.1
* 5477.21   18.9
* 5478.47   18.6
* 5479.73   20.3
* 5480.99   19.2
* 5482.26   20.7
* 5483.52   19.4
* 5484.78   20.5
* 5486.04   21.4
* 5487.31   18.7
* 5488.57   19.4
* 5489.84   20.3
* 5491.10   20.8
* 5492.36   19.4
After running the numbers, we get -1.0 angstrom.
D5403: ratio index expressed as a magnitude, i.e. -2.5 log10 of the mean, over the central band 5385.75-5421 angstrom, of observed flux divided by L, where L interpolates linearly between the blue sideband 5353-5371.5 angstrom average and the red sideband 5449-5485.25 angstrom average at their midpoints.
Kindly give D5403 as -0.08 mag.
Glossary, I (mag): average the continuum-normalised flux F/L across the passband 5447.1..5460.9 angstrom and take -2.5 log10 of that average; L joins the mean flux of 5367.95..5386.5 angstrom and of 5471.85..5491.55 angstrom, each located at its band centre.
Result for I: 0.17 mag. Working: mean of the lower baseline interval 20.3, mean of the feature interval 16.9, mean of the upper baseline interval 19.7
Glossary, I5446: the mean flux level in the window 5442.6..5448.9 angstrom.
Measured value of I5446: 20.1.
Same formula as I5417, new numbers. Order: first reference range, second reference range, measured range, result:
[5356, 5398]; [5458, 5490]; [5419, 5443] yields -1.82 angstrom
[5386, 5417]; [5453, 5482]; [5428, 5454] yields -0.81 angstrom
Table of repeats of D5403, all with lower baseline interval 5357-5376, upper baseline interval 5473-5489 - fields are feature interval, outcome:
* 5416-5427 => -0.129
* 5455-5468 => 0.120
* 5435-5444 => -0.128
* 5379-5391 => -0.090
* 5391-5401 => -0.003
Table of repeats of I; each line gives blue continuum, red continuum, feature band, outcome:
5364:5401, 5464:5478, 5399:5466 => -0.024 mag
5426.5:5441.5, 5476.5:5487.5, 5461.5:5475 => 0.097 mag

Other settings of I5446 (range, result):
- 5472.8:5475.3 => 18.4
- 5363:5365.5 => 19.7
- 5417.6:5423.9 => 21.8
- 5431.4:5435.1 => 19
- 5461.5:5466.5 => 18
